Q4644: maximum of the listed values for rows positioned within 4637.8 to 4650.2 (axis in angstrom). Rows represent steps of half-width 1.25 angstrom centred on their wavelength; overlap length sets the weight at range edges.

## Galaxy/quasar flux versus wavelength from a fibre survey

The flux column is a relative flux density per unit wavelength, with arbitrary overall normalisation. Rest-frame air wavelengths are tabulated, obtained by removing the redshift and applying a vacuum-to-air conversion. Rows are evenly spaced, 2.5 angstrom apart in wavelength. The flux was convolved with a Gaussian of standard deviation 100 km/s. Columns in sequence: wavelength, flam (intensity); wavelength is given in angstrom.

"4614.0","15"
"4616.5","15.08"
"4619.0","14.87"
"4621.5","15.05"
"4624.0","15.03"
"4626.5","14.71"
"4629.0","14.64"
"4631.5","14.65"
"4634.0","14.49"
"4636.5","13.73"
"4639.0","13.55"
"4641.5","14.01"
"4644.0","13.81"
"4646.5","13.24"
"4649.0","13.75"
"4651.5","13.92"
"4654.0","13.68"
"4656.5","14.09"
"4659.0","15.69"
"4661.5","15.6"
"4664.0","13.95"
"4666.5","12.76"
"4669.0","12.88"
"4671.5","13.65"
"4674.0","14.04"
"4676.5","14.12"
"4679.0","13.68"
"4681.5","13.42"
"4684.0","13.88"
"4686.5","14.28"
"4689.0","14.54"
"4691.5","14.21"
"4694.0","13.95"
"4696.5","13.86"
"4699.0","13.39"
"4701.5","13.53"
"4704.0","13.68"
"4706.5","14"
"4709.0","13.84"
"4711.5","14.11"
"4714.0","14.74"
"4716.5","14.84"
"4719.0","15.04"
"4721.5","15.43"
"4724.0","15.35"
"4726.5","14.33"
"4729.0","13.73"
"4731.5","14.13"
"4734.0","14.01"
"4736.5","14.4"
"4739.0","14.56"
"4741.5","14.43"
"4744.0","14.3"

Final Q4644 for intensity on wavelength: 14.01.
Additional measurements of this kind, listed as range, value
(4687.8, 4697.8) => 14.54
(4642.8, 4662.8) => 15.69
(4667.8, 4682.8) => 14.12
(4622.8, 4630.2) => 15.03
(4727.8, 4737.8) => 14.4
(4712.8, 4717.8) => 14.84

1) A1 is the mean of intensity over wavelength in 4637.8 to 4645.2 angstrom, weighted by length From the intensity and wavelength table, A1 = 13.8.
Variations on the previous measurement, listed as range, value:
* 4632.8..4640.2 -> 13.9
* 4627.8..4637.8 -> 14.4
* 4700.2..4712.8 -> 13.8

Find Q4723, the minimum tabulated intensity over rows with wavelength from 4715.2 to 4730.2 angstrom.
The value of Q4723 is 13.73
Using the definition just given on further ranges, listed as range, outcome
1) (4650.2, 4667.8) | 12.76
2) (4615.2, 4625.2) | 14.87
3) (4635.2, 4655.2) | 13.24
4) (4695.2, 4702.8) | 13.39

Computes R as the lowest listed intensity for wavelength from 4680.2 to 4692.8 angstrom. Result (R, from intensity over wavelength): 13.42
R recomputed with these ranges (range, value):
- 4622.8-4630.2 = 14.64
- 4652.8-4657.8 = 13.68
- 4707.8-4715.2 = 13.84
